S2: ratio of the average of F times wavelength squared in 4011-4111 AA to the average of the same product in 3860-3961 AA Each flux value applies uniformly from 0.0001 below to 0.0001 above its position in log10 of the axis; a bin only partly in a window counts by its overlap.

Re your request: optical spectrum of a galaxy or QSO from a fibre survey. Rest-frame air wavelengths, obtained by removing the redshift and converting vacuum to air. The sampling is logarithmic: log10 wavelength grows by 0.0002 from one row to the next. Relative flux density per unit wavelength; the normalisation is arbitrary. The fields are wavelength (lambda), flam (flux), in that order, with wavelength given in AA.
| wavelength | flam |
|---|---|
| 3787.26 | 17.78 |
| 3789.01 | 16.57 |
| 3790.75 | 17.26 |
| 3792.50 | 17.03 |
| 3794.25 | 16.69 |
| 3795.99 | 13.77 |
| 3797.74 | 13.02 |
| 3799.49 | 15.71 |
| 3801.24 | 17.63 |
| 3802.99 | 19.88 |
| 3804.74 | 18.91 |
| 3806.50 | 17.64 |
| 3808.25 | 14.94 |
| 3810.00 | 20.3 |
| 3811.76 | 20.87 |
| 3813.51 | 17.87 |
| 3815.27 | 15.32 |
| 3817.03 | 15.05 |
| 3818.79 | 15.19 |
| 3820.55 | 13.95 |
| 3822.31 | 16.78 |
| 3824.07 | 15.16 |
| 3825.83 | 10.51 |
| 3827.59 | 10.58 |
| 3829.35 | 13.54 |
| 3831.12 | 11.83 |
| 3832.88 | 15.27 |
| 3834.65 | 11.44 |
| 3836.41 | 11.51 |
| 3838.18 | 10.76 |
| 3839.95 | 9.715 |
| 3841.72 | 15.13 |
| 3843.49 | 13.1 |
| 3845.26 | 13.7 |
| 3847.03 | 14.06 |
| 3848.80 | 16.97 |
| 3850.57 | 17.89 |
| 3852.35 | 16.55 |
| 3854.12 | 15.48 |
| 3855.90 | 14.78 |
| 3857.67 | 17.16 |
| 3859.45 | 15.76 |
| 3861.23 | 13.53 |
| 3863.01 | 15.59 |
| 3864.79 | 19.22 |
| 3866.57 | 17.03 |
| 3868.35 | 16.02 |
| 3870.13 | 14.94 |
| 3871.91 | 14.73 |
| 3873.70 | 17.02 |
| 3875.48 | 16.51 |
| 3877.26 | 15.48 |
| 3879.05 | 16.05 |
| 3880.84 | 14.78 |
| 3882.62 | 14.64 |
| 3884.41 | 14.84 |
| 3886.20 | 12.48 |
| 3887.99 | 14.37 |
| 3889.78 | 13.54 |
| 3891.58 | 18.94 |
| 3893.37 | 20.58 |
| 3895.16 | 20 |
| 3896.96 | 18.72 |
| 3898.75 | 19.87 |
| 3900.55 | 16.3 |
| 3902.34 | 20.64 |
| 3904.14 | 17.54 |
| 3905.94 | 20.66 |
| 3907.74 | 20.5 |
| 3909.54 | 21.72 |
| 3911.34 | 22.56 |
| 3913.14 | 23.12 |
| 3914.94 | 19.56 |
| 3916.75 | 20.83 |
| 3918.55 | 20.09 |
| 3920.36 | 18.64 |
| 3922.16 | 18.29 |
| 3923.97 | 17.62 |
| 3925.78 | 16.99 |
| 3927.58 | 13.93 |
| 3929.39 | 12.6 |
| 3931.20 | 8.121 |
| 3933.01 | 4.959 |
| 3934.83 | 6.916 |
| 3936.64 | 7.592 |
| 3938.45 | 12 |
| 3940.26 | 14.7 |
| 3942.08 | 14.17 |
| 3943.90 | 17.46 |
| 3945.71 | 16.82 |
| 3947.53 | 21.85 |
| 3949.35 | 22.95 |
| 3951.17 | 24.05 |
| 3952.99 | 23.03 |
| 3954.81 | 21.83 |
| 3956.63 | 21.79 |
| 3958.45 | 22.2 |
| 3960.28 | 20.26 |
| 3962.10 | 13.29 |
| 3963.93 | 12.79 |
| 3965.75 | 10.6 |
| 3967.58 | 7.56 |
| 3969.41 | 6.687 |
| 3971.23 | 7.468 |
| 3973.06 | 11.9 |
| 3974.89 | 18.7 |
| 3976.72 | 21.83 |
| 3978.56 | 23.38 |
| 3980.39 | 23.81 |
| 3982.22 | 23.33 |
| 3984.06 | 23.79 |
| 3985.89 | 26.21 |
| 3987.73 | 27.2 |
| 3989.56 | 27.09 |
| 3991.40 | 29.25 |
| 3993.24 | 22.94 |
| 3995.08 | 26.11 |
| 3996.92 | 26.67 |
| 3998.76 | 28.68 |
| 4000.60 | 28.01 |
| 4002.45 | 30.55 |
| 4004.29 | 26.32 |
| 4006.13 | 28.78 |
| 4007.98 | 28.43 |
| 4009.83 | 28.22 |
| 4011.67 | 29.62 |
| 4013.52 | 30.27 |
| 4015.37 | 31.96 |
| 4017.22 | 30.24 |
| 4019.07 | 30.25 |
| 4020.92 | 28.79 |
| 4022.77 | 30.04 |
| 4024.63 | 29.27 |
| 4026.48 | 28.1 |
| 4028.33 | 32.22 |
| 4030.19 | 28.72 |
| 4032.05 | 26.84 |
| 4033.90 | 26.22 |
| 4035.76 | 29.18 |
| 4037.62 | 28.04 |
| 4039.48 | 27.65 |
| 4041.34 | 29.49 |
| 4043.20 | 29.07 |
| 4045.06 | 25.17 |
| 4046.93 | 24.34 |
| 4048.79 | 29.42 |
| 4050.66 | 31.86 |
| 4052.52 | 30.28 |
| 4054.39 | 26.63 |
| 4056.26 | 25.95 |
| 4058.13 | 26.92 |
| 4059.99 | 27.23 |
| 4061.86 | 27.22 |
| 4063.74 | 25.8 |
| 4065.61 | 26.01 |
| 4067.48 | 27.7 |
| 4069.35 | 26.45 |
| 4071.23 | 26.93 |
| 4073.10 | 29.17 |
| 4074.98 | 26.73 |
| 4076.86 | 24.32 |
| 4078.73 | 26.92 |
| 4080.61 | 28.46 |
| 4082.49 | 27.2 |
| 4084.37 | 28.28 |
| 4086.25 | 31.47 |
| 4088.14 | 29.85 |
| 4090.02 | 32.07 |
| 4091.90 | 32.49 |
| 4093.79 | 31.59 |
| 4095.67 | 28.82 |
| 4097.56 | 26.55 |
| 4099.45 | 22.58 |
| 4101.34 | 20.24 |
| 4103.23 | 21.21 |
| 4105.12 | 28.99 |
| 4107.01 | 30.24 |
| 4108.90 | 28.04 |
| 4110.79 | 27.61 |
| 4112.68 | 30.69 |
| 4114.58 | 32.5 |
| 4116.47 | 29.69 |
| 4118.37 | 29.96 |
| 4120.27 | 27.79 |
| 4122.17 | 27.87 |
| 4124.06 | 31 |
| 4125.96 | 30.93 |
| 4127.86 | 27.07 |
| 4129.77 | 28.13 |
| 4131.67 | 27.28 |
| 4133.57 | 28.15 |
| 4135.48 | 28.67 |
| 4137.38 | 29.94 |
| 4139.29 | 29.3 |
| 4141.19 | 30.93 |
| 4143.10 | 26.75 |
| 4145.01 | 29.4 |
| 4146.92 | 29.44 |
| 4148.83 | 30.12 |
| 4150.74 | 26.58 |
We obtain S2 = 1.8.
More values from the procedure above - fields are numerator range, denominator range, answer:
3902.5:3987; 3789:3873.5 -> 1.20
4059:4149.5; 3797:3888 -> 2.12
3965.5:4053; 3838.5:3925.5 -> 1.62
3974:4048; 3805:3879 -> 1.97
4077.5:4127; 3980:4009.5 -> 1.12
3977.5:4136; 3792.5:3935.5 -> 1.93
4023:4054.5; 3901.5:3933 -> 1.68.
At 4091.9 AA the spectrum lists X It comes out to 32.49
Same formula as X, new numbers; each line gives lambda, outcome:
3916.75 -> 20.83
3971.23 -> 7.468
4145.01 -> 29.4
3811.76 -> 20.87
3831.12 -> 11.83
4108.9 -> 28.04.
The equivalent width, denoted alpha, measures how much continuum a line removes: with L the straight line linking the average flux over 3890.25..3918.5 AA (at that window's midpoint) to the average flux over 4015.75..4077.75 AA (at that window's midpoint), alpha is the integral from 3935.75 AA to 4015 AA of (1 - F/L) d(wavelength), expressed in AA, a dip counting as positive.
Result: 9.6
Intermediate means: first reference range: 20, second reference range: 28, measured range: 21.3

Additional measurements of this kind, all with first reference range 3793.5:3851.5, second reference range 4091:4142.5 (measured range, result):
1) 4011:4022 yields -2.9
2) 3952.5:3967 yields 2.3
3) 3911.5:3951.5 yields 7.8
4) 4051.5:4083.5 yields -1.1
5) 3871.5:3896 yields 2.5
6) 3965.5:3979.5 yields 5.3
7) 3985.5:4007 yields -4.1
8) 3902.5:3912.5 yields -0.9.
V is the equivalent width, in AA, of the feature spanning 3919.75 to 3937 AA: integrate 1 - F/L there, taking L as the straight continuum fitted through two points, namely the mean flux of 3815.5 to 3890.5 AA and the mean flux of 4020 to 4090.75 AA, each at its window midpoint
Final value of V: 6.1 AA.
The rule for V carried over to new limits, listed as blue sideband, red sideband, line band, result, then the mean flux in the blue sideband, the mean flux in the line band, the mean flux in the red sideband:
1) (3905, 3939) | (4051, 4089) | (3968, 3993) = 0.2 AA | 16.2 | 20.6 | 27.5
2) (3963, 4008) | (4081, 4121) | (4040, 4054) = -1.7 AA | 21.8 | 28.4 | 28.5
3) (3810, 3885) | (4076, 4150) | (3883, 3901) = 0.4 AA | 15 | 16.9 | 28.5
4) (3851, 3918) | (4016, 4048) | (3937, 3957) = 3.1 AA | 17.4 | 18.8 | 28.5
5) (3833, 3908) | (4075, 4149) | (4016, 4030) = -3.5 AA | 15.9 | 29.8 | 28.5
